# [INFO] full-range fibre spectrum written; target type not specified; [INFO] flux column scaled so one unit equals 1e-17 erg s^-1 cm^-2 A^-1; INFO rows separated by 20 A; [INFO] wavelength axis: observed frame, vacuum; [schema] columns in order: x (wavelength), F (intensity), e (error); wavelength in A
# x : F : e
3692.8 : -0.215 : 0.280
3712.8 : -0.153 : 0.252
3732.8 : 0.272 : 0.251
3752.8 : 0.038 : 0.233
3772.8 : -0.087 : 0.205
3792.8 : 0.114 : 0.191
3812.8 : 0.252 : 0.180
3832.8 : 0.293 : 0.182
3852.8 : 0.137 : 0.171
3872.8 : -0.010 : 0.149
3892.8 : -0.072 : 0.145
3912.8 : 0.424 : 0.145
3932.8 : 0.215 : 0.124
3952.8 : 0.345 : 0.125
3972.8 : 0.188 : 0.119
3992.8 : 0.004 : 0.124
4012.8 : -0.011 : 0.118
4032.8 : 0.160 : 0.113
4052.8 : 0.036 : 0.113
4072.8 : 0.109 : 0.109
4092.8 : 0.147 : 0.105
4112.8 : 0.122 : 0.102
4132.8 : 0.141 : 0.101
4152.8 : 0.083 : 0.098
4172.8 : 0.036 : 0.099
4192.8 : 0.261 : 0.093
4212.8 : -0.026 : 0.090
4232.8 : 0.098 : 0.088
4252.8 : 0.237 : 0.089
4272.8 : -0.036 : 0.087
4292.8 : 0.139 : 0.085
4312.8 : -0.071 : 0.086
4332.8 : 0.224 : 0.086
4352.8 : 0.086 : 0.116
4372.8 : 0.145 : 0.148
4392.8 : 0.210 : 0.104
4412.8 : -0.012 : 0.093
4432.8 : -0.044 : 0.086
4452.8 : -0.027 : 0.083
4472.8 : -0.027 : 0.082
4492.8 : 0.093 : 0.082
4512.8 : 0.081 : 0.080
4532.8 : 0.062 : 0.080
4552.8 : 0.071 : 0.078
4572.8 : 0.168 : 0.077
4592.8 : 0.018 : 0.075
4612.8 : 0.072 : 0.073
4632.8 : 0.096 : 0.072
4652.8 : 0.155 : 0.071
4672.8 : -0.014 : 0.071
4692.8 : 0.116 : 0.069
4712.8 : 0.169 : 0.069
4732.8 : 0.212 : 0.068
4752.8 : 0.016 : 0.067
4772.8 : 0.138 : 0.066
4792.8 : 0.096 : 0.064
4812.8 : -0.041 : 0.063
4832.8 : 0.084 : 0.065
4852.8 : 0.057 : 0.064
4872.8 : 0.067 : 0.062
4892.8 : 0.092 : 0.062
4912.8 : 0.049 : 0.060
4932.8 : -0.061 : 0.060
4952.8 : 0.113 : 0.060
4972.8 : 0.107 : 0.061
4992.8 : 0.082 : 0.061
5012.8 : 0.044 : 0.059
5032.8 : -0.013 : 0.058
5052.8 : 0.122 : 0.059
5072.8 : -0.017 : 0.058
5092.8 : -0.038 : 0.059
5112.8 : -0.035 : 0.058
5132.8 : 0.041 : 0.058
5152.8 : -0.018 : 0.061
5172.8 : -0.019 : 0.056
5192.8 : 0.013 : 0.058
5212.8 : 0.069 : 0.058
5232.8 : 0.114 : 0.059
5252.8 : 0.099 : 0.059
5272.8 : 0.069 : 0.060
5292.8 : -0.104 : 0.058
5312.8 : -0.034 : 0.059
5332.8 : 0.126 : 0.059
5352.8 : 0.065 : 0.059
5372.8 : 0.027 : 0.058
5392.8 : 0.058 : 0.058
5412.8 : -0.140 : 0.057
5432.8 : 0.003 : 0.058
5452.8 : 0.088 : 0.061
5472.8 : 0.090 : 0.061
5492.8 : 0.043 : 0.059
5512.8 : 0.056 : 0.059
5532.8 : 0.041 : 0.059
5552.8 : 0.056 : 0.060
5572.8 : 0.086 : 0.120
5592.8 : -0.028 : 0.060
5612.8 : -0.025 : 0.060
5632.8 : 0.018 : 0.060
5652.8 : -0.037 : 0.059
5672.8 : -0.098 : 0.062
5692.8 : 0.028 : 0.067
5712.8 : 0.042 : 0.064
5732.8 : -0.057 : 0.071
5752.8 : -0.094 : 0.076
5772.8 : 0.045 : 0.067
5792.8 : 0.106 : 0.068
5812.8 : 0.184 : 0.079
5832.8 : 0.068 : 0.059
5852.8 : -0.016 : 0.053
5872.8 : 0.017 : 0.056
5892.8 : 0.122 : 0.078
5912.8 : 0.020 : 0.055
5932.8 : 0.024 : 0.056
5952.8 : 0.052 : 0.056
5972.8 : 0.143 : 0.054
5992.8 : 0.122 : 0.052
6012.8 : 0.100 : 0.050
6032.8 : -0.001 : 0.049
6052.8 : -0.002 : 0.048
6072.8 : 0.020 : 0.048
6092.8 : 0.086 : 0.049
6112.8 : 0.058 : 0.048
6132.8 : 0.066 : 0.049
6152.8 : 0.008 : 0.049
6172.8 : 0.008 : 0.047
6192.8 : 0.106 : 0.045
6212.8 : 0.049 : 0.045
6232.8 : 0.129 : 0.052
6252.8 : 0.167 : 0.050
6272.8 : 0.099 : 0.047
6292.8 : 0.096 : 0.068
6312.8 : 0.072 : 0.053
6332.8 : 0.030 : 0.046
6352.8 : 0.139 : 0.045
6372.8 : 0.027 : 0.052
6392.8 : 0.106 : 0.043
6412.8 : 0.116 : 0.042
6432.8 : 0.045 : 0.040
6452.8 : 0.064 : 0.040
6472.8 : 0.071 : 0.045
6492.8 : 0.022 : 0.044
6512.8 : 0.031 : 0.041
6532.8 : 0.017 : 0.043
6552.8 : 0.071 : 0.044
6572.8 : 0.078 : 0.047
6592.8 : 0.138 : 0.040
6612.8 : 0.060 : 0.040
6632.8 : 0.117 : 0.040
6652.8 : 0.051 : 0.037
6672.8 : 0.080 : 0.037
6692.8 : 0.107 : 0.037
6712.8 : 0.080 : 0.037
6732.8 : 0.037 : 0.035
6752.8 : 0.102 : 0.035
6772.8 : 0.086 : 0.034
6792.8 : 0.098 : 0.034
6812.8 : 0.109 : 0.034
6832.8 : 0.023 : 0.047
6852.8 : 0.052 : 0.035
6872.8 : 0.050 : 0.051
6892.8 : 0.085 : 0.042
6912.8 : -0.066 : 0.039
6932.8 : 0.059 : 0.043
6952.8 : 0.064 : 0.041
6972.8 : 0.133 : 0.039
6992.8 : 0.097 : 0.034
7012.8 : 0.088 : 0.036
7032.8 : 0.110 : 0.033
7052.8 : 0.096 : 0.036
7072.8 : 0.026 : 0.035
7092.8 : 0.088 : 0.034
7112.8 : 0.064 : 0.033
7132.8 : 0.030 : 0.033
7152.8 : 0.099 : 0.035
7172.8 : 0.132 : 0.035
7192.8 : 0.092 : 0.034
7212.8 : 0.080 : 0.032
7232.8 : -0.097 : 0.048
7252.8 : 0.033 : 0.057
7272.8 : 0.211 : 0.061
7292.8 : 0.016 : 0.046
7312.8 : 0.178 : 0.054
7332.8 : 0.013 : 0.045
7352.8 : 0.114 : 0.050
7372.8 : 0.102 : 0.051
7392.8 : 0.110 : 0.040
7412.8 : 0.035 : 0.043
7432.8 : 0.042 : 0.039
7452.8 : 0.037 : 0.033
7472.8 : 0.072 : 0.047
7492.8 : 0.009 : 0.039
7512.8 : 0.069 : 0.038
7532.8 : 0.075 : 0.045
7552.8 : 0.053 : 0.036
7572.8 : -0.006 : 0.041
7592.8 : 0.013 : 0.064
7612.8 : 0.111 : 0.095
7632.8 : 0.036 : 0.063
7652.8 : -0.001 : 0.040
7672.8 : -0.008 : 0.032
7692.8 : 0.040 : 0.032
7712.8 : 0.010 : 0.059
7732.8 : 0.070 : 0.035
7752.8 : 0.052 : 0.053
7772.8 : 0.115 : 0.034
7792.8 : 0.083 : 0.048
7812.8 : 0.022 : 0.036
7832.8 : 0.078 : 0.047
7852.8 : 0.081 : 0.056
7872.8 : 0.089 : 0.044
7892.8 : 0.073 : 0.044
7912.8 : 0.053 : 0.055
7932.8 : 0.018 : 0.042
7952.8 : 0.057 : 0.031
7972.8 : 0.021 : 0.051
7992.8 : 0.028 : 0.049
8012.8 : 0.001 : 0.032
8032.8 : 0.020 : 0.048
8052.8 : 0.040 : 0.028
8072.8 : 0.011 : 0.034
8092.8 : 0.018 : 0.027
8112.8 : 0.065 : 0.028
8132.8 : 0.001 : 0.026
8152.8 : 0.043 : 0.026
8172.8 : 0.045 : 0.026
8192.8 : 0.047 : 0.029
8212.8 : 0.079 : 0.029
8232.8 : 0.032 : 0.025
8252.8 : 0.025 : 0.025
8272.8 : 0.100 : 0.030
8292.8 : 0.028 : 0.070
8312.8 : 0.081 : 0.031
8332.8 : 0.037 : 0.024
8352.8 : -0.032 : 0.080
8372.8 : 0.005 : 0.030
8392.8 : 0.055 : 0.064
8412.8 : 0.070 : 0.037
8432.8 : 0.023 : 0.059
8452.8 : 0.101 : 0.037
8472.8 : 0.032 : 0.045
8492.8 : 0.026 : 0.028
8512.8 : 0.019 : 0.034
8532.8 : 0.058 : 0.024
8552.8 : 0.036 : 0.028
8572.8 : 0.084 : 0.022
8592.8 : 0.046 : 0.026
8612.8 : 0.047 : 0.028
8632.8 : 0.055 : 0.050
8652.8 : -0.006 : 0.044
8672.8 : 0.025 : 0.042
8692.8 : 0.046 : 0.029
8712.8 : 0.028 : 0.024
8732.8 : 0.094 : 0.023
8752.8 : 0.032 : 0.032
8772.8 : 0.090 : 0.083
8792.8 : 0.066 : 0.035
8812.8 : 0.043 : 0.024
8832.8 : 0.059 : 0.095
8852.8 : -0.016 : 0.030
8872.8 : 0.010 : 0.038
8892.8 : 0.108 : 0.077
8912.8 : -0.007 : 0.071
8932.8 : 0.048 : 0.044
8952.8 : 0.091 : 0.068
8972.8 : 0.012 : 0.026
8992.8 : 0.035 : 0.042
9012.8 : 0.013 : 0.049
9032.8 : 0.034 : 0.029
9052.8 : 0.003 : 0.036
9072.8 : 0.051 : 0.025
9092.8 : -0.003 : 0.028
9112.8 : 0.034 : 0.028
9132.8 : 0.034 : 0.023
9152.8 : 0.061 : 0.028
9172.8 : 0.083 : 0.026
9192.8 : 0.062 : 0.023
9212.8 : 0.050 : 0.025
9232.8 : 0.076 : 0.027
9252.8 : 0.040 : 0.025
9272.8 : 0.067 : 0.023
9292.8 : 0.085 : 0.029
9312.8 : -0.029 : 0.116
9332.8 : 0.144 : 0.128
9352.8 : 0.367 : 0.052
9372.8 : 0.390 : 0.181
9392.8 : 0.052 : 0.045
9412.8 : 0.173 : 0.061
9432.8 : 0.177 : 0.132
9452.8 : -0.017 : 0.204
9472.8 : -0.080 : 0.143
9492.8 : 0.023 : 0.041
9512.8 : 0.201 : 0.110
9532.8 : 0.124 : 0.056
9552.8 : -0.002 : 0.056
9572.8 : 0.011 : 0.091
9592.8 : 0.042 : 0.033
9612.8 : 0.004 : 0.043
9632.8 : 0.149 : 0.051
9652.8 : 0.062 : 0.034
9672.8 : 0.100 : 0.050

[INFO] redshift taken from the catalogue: 1.510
